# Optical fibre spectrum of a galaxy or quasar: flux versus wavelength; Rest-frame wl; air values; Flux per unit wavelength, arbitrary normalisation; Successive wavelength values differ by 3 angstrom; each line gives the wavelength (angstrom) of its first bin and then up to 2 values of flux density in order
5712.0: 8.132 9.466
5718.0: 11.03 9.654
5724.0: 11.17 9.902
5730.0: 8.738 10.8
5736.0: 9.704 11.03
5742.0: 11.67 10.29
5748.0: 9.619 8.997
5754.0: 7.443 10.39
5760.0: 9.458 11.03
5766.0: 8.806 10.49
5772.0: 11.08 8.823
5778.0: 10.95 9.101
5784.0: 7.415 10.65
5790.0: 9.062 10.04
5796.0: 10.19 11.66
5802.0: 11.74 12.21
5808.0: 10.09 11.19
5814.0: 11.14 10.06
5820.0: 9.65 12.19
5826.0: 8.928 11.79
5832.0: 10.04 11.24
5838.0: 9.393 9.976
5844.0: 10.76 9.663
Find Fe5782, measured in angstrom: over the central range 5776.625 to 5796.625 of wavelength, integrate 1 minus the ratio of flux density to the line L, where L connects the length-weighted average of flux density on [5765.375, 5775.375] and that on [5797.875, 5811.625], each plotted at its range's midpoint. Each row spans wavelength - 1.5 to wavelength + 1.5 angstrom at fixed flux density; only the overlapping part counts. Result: 2.0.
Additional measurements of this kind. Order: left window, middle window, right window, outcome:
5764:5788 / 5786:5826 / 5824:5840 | -2.7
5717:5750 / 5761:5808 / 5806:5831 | 1.4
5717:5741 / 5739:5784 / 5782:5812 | 2.2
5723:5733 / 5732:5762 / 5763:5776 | 0.1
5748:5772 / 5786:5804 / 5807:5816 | -0.3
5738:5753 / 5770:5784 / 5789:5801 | 0.8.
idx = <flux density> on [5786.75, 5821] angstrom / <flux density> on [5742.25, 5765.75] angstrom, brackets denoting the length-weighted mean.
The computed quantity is 1.10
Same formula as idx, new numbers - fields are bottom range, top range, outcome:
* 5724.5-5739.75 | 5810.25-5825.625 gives 1.06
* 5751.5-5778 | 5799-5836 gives 1.12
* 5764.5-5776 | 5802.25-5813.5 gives 1.14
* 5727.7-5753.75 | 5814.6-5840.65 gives 1.04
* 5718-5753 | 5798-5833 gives 1.07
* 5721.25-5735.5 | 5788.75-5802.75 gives 1.04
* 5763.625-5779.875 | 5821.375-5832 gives 1.08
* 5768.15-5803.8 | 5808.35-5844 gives 1.04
